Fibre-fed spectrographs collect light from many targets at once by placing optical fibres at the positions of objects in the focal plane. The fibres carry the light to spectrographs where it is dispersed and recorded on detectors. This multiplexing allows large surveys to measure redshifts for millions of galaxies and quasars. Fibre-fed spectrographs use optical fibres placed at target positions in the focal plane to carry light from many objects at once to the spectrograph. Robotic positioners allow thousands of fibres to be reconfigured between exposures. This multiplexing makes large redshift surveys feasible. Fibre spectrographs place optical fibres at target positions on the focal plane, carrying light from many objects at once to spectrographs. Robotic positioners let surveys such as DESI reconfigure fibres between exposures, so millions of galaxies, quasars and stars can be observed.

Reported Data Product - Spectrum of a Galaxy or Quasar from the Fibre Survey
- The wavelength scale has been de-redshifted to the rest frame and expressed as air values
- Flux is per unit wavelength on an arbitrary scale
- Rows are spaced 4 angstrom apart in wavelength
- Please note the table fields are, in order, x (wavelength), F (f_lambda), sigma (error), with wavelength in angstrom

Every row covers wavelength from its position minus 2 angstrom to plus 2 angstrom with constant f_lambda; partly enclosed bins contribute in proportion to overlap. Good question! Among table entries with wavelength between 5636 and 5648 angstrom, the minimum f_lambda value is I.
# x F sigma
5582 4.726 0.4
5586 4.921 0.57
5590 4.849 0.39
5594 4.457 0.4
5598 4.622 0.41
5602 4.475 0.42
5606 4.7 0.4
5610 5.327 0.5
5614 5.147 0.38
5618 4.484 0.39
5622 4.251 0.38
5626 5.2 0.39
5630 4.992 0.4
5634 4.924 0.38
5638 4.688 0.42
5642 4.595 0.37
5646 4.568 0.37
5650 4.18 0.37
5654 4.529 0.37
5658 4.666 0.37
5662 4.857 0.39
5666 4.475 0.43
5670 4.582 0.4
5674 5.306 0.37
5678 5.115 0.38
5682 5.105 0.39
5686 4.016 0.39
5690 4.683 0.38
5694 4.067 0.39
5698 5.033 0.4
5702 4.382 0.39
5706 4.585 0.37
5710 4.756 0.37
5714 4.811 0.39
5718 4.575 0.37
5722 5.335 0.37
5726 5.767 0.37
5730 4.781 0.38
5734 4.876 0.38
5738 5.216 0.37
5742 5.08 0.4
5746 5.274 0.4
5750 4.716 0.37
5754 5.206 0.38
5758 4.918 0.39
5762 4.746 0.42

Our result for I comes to 4.568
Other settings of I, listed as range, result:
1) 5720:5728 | 5.335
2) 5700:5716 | 4.382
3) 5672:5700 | 4.016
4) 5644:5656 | 4.18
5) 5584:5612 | 4.457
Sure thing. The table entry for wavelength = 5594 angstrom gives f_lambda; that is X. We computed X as 4.457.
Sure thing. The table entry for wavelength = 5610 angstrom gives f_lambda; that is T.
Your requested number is 5.327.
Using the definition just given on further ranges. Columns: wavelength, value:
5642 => 4.595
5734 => 4.876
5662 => 4.857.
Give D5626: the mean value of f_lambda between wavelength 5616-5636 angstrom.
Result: 4.77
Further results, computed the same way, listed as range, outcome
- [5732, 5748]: 5.11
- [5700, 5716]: 4.63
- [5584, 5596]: 4.74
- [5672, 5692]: 4.85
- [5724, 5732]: 5.27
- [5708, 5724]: 4.87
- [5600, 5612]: 4.83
